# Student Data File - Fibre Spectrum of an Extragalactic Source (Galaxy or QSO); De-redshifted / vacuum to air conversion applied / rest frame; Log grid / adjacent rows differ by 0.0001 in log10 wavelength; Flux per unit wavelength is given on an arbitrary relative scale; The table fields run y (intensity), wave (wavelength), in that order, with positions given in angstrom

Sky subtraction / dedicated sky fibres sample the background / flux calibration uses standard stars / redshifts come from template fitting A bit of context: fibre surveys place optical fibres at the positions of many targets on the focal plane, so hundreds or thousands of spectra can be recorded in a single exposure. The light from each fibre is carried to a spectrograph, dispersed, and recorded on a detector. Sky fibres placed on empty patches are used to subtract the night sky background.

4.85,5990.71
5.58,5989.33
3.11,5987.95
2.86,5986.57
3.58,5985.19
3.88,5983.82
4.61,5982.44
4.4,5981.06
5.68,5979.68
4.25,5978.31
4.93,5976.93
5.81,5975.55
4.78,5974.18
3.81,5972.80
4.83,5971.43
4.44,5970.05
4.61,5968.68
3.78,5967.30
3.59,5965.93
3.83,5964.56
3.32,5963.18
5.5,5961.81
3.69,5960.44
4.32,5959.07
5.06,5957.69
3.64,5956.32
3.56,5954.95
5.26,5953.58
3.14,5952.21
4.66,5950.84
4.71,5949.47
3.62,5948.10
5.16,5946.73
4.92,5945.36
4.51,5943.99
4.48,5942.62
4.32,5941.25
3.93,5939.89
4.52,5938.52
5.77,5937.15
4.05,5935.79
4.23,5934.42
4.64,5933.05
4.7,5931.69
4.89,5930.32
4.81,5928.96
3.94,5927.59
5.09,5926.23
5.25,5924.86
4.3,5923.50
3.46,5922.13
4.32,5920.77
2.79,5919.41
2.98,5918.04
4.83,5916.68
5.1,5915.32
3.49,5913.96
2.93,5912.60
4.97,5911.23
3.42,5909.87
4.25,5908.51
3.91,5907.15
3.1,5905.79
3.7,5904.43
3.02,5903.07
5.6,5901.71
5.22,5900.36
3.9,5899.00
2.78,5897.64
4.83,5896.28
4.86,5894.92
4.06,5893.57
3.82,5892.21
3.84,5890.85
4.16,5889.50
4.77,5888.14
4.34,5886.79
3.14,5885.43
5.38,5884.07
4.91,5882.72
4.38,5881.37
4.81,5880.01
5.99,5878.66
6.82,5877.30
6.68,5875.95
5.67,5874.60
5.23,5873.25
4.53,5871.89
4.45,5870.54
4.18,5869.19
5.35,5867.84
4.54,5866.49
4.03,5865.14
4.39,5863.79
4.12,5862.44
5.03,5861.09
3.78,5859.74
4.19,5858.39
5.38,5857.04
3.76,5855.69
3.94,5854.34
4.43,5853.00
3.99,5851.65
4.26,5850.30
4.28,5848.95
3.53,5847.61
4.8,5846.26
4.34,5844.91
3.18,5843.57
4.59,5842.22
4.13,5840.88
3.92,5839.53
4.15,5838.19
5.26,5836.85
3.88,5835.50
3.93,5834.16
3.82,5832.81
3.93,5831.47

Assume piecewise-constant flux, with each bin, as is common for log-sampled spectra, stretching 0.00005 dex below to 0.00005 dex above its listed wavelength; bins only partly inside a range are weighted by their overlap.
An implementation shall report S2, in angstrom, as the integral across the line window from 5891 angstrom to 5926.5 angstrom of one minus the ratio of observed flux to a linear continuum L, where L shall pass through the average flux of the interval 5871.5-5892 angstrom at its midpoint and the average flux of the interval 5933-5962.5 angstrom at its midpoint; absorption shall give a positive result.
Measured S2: 5.1 angstrom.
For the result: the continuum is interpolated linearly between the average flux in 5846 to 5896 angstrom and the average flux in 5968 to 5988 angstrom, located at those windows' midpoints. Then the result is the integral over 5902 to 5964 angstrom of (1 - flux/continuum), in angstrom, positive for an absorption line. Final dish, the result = 3.4 angstrom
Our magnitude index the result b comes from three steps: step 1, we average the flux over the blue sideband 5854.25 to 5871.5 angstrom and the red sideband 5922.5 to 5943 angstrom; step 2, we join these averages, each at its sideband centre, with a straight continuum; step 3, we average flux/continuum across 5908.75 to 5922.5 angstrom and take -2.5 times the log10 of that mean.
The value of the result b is 0.178 mag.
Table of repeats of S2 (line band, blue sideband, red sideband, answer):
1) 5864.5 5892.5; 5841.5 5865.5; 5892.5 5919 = -4.67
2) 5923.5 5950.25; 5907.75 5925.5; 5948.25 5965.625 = -3.28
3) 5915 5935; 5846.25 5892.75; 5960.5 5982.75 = 0.85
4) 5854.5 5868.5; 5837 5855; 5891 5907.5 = -1.05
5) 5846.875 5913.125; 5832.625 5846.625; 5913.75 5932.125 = -2.96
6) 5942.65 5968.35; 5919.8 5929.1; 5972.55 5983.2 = 2.11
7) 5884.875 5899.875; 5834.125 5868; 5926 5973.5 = 0.85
